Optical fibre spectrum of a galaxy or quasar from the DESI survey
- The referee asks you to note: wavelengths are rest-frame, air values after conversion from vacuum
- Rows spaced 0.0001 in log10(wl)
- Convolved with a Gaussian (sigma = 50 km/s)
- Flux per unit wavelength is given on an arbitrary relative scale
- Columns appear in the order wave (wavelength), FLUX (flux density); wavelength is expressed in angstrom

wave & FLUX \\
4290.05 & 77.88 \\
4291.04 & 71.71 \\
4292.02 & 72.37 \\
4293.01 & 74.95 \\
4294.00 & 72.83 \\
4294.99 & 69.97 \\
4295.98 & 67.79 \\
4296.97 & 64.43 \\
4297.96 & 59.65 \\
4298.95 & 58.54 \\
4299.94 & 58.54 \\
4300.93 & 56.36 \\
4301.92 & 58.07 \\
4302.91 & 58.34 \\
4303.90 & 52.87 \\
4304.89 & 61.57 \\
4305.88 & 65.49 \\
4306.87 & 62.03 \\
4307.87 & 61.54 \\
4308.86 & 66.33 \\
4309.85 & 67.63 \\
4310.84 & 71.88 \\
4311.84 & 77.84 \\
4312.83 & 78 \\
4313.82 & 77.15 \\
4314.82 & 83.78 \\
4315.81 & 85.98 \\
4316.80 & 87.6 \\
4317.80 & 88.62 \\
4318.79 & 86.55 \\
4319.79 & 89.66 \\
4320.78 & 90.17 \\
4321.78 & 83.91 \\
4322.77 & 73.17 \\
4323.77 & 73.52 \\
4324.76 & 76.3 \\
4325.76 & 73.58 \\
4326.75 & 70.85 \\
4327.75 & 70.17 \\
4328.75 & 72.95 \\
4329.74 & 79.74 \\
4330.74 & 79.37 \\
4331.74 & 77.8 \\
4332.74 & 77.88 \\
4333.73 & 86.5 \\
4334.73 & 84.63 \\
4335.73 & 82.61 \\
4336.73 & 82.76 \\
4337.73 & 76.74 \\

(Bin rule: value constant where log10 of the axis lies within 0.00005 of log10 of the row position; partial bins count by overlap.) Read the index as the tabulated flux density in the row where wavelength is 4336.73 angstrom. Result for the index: 82.76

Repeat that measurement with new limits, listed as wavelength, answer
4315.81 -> 85.98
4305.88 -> 65.49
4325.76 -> 73.58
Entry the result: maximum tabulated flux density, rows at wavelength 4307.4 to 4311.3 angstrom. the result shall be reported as 71.88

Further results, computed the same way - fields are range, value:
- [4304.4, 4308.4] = 65.49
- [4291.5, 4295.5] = 74.95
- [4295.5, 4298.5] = 67.79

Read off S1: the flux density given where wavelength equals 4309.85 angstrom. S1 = 67.63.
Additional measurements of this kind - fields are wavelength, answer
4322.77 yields 73.17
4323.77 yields 73.52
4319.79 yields 89.66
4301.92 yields 58.07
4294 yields 72.83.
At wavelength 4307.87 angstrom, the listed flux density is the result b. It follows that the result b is 61.54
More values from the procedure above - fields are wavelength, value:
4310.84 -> 71.88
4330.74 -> 79.37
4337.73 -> 76.74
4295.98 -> 67.79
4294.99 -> 69.97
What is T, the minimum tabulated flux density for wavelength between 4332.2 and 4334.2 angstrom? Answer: 77.88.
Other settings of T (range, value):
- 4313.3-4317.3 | 77.15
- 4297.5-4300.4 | 58.54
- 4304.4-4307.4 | 61.57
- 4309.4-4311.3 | 67.63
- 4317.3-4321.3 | 86.55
